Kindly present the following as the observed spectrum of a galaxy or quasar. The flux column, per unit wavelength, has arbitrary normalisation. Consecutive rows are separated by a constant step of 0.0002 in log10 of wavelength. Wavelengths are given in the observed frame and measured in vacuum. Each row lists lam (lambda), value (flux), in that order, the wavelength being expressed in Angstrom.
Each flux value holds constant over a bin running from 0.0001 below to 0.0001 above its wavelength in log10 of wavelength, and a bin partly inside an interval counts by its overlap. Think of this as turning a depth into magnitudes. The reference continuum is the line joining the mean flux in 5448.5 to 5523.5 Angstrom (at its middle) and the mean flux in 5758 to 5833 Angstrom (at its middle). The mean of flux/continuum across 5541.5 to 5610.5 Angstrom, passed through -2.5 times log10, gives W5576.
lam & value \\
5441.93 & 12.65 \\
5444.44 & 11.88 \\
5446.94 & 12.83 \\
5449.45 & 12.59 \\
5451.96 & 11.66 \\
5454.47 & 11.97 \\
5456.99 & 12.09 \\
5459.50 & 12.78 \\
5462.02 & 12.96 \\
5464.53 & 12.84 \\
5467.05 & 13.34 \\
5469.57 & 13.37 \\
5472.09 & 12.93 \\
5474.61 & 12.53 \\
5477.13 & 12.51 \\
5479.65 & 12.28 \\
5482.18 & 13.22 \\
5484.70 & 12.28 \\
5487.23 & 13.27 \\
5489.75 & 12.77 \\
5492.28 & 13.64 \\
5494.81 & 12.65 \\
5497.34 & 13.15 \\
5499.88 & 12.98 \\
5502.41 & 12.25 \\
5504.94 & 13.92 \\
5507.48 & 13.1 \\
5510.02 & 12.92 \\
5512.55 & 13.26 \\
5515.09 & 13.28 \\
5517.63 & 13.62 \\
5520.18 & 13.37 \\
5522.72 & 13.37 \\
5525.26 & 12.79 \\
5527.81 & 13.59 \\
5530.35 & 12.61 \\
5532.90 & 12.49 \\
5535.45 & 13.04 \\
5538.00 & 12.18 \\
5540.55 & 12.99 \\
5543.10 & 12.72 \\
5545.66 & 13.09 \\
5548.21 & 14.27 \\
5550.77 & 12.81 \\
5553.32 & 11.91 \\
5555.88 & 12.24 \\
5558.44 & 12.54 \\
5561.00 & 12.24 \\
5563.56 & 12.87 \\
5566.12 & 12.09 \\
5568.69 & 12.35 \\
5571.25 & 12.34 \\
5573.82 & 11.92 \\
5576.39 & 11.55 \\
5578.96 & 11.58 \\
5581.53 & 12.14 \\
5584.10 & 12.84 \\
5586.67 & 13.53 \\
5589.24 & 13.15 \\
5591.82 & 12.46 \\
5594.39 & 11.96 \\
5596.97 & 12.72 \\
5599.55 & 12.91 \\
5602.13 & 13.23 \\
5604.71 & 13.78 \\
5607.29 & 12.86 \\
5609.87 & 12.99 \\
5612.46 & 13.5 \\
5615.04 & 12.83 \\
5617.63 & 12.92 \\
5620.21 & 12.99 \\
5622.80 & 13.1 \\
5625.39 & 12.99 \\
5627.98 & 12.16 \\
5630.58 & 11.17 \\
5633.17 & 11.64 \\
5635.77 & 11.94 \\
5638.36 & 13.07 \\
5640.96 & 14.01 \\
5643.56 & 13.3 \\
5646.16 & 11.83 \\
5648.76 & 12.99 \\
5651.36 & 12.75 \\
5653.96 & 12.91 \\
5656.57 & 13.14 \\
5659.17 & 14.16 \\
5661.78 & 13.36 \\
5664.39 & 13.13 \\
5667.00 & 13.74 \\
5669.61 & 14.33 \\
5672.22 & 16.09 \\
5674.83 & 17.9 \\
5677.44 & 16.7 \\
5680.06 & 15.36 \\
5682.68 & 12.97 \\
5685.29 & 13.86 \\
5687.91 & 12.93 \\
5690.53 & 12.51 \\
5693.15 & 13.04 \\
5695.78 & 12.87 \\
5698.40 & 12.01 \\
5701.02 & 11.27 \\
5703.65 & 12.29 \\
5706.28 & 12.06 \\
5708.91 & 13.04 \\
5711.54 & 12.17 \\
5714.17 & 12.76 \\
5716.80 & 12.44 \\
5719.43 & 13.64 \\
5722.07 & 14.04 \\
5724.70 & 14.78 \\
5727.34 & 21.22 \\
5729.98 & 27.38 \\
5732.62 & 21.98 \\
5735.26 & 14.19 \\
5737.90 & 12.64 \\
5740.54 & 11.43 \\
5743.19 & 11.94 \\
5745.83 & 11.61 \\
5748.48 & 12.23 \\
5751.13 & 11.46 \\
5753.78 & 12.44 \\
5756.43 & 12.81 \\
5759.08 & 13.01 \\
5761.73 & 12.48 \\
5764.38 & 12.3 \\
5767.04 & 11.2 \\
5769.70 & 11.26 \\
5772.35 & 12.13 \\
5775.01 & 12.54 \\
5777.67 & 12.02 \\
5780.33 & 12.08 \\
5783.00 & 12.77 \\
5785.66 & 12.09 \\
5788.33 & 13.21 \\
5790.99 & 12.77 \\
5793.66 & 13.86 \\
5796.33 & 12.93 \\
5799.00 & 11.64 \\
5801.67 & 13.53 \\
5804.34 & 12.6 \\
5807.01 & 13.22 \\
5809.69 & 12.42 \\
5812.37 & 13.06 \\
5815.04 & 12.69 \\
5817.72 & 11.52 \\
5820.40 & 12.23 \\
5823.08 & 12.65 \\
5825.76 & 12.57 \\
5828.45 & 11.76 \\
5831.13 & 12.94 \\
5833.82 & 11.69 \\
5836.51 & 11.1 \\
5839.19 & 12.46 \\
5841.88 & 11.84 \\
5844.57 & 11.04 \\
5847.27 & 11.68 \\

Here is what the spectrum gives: 0.01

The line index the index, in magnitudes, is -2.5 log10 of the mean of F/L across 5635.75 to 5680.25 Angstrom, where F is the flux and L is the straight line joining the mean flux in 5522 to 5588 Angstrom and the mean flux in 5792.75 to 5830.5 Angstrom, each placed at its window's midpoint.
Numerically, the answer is -0.11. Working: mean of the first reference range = 12.6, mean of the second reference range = 12.6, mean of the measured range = 14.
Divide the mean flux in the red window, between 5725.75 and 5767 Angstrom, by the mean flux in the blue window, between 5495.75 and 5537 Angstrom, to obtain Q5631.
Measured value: 1.11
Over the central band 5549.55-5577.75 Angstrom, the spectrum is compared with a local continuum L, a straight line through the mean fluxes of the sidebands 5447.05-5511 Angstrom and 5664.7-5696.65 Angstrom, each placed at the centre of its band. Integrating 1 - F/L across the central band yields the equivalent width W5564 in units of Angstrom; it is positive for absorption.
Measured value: 2.5 Angstrom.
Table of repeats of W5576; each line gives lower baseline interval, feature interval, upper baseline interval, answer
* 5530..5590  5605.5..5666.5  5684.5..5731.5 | 0.042 mag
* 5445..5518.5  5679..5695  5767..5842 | -0.069 mag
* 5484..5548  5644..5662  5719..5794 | 0.033 mag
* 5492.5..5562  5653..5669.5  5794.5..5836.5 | -0.062 mag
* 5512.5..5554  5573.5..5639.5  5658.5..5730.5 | 0.079 mag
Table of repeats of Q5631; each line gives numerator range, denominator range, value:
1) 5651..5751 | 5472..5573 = 1.10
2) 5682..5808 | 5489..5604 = 1.04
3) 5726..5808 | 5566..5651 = 1.07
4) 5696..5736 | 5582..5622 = 1.16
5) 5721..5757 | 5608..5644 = 1.18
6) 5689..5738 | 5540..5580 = 1.17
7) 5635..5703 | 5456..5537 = 1.04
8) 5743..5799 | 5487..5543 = 0.95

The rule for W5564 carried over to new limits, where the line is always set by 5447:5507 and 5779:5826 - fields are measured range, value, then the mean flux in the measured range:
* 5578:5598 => 0.3 Angstrom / 12.6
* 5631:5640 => 0.4 Angstrom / 12.2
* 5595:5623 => -0.7 Angstrom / 13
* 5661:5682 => -3.9 Angstrom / 15.1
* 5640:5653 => -0.2 Angstrom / 13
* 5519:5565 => -0.3 Angstrom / 12.8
